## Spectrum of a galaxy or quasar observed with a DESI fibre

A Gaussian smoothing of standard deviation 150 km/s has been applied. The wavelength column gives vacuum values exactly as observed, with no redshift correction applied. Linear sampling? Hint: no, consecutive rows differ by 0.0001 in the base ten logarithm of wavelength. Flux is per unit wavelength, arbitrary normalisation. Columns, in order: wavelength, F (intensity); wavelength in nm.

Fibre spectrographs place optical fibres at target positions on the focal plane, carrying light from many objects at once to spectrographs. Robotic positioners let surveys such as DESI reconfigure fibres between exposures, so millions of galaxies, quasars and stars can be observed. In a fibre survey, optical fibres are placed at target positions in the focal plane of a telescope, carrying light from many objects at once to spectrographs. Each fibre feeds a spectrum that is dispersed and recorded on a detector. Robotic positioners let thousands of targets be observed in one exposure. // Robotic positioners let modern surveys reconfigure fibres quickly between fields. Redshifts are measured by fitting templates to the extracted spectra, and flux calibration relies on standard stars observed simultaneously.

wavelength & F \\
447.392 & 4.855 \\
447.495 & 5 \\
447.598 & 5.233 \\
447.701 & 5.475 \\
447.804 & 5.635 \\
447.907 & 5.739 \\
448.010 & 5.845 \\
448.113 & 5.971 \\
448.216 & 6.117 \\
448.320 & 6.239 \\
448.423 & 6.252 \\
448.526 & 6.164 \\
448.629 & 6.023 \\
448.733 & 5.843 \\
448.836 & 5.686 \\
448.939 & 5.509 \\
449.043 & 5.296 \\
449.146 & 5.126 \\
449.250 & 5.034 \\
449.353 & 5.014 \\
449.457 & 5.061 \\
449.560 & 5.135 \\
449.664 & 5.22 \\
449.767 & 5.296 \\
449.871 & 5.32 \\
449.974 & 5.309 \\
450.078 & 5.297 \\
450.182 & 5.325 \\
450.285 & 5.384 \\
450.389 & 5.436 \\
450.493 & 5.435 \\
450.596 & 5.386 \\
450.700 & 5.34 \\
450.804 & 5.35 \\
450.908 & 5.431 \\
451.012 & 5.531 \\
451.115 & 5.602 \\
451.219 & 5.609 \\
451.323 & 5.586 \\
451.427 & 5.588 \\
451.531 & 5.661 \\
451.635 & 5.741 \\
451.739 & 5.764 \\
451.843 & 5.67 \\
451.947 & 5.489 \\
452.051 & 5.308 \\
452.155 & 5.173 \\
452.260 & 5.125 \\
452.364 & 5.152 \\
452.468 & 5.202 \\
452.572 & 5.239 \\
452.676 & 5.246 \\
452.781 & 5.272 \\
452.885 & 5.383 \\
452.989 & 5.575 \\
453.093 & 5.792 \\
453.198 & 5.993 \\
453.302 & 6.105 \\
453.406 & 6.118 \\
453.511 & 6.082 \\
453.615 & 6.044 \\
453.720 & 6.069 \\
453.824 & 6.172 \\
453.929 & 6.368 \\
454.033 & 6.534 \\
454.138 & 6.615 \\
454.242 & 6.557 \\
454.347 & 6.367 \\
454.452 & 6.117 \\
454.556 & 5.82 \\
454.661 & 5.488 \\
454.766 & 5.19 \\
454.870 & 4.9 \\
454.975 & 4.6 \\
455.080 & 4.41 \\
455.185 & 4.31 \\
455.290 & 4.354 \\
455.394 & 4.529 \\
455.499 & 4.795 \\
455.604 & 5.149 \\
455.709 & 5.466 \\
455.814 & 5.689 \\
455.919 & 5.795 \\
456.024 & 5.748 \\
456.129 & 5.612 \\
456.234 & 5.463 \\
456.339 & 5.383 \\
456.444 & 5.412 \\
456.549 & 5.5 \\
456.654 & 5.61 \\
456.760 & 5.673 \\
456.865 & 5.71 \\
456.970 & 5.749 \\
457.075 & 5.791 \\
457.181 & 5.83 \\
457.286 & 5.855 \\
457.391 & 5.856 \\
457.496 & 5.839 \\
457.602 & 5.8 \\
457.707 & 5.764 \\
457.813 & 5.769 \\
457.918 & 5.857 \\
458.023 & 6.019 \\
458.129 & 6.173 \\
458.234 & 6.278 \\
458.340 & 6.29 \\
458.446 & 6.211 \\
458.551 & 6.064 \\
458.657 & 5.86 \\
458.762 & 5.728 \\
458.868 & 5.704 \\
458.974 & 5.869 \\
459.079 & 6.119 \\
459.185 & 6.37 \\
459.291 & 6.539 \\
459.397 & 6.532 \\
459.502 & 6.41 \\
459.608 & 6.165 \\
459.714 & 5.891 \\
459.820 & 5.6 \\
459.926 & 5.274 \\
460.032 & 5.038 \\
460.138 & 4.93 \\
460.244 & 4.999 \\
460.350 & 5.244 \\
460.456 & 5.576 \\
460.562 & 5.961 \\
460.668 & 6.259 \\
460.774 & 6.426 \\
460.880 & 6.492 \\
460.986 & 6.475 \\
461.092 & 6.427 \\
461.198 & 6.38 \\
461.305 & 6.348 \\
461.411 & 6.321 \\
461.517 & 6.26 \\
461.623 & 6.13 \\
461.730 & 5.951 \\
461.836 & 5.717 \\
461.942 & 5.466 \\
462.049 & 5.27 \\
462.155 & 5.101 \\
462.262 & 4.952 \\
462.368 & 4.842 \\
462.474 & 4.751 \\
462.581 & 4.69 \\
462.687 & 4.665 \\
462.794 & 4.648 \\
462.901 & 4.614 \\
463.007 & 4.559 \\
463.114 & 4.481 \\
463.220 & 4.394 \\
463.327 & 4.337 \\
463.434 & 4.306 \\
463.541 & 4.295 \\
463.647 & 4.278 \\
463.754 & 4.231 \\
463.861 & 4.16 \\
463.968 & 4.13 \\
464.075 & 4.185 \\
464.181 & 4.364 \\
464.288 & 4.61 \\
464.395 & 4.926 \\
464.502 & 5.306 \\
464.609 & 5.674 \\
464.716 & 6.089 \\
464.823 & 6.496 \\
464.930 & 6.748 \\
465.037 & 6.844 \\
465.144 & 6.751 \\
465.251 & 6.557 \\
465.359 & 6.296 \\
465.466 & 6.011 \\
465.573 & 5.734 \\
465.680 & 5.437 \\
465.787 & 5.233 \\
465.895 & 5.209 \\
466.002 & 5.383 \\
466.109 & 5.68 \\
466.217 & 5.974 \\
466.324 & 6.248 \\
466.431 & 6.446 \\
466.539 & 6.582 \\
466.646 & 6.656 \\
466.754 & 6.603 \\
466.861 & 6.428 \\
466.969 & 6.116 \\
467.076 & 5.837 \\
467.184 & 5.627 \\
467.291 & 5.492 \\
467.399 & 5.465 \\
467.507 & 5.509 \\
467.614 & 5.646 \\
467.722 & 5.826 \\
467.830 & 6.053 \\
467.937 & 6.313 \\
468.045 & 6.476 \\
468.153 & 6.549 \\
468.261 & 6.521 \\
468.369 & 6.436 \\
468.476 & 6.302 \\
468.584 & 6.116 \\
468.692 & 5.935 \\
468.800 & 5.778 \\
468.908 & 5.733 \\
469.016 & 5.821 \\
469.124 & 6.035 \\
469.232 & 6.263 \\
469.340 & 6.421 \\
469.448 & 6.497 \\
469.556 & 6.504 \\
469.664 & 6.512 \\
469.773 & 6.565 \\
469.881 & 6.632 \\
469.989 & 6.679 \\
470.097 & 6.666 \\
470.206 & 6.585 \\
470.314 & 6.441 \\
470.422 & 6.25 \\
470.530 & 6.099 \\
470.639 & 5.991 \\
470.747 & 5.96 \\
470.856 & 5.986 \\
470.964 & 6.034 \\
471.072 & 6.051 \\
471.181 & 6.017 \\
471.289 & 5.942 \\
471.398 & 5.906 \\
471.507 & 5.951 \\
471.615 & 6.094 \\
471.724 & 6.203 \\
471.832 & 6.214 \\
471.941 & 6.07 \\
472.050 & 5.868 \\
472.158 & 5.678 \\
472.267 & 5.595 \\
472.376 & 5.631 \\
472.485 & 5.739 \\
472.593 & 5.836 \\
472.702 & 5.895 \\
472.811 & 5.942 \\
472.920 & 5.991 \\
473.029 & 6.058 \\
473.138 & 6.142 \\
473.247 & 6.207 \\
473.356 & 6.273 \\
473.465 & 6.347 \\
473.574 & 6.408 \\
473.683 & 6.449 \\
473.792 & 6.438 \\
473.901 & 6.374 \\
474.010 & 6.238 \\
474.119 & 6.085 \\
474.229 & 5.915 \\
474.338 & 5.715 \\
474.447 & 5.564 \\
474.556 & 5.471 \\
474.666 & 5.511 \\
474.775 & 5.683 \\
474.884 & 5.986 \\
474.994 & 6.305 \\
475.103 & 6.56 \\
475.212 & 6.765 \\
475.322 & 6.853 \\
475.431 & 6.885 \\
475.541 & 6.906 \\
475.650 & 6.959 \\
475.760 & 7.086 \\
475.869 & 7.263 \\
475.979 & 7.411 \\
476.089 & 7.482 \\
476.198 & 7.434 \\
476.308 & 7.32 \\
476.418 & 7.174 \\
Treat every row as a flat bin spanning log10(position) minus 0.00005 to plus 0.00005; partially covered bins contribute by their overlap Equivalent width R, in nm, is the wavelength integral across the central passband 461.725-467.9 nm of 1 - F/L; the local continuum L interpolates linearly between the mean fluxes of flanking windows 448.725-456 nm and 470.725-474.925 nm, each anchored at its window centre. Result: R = 0.40 nm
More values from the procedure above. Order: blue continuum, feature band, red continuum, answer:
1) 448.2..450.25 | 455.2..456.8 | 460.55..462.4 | 0.12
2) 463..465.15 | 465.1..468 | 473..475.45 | -0.38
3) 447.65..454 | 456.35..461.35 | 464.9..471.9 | -0.06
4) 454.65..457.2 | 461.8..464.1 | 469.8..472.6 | 0.41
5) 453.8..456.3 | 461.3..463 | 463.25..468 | 0.08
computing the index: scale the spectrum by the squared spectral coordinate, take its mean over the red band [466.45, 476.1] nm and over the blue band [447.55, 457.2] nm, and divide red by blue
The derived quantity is 1.21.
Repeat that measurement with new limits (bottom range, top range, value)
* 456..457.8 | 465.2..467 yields 1.10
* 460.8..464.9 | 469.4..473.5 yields 1.23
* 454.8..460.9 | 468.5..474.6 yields 1.14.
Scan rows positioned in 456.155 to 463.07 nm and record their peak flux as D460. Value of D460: 6.539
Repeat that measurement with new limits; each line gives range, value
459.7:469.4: 6.844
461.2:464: 6.348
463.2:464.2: 4.394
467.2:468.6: 6.549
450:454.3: 6.615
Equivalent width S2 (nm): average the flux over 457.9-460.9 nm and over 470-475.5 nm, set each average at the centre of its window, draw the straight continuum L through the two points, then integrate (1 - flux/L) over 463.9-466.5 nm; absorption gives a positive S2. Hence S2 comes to 0.14 nm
